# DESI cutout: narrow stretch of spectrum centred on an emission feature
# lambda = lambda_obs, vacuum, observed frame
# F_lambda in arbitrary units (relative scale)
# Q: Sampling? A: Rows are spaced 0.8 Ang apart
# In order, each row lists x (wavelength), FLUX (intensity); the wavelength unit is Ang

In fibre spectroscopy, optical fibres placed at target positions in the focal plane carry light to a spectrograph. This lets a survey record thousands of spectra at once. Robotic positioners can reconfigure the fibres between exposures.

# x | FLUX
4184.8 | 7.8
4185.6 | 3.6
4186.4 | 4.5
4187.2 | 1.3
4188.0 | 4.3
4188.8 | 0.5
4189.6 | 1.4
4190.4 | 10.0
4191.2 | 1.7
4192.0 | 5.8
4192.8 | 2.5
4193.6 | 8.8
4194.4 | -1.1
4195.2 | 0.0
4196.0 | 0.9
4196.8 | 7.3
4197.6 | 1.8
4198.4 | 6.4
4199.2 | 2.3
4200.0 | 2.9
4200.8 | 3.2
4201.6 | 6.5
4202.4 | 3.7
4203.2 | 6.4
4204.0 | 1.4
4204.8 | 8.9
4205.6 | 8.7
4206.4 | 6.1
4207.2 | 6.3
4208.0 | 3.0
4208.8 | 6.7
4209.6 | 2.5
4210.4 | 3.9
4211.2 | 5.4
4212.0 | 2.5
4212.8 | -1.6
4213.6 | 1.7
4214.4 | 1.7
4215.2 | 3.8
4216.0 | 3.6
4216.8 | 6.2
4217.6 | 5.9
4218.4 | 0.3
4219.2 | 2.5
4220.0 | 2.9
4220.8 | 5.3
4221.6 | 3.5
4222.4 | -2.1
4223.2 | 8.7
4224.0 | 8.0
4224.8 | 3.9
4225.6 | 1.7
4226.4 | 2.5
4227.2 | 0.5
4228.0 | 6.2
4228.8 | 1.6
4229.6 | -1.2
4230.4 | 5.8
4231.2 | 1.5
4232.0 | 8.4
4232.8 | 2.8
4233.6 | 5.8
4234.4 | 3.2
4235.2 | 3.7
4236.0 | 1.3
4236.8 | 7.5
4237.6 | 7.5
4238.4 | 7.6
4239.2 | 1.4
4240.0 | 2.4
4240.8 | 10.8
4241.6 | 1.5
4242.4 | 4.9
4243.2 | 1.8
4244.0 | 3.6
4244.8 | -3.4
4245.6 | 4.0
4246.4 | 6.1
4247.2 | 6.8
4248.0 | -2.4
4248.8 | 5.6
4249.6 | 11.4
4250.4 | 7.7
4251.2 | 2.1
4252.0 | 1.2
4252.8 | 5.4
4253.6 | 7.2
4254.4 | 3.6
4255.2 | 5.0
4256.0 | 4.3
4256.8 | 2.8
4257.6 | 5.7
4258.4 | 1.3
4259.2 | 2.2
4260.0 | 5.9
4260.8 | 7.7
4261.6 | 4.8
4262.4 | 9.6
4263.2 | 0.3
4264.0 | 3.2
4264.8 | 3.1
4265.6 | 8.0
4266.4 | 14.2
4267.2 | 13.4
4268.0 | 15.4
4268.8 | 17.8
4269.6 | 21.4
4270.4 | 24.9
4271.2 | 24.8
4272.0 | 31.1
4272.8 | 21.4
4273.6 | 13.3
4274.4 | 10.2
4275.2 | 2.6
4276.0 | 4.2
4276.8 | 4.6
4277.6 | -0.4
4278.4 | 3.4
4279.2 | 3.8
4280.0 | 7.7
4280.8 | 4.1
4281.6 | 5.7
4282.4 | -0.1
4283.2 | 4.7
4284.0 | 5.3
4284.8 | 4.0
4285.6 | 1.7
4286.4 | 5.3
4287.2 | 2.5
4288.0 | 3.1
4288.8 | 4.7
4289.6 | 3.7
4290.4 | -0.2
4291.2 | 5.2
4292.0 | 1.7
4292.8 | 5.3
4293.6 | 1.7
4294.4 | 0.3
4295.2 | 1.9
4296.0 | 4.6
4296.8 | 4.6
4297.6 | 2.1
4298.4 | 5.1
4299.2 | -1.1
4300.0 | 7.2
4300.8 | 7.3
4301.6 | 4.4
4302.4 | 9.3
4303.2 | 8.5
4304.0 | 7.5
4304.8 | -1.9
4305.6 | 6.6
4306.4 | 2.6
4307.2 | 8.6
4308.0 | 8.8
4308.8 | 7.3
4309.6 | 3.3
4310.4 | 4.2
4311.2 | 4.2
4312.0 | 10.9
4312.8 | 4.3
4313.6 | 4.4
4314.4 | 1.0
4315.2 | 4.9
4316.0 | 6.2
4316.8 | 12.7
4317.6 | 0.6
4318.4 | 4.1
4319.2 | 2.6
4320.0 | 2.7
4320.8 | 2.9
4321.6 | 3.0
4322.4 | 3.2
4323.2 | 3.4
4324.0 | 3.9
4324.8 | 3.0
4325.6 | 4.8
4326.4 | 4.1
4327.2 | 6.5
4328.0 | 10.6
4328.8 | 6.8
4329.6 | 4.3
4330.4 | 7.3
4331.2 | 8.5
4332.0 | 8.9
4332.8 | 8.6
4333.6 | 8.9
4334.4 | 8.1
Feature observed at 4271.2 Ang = [O II] 3727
